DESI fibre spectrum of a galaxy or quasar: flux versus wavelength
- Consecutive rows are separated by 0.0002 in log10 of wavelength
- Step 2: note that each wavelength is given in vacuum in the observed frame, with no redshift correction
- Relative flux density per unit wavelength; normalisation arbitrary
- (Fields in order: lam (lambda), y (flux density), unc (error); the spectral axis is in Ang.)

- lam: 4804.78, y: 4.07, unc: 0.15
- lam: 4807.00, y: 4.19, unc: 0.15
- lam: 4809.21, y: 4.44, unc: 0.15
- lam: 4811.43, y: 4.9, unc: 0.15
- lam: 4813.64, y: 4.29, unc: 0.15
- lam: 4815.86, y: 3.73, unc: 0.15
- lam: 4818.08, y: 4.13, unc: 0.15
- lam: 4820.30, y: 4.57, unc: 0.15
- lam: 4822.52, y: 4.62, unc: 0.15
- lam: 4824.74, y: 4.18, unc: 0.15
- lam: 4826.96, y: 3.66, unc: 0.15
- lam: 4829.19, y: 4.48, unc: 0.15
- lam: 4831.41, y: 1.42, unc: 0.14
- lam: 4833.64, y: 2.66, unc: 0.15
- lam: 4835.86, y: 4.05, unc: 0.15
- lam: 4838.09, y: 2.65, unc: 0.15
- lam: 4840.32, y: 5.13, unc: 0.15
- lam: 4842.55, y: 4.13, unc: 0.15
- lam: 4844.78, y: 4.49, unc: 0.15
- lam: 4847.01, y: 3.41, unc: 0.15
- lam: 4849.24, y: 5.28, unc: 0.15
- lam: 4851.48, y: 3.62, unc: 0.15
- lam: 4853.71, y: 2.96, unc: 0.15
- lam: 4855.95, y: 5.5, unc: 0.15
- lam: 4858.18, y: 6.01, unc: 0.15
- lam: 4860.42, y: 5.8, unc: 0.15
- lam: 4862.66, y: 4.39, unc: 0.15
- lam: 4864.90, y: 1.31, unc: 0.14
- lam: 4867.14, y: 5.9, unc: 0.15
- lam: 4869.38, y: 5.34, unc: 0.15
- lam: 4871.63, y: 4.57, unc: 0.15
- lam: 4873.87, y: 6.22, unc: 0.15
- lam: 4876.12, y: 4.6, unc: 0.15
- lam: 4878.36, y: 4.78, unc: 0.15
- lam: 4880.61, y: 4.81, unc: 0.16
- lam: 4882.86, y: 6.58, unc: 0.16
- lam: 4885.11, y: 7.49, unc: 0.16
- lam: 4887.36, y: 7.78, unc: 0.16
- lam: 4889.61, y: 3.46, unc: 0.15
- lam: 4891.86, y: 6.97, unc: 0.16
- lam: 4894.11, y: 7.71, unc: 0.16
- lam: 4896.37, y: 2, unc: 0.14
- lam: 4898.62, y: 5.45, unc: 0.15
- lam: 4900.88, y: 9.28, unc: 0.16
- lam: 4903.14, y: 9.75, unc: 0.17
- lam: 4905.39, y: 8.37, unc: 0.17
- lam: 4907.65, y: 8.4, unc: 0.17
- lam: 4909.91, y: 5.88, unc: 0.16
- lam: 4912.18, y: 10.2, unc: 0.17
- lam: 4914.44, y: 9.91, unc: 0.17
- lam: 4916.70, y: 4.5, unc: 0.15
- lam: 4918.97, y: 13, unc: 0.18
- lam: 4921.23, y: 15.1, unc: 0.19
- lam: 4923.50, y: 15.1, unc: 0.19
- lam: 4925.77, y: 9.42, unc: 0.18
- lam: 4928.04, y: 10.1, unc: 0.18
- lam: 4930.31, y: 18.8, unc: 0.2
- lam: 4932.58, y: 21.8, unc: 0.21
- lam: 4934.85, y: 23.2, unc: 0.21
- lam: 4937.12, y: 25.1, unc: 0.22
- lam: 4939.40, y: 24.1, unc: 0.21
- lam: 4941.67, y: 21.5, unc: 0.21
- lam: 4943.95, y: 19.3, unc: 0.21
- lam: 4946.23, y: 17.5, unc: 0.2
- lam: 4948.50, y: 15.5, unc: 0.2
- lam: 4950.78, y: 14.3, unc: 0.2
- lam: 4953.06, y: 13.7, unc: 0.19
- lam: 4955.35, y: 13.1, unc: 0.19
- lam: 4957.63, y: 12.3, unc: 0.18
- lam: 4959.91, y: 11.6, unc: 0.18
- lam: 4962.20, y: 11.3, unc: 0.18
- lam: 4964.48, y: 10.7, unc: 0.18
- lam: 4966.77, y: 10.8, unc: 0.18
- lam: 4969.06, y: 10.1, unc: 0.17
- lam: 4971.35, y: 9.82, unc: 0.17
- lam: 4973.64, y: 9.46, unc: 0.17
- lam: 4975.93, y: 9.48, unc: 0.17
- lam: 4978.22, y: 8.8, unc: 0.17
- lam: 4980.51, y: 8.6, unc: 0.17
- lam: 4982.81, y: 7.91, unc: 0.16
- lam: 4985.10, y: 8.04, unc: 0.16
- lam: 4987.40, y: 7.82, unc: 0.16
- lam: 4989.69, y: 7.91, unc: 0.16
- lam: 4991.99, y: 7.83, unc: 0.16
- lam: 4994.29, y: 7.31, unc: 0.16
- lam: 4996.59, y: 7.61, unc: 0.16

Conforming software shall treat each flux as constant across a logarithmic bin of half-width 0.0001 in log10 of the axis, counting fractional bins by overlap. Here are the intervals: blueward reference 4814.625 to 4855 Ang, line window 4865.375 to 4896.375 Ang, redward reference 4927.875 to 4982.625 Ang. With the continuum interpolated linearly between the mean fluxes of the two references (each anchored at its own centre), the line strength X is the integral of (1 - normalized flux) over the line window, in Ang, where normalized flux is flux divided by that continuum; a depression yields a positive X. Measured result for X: 9.0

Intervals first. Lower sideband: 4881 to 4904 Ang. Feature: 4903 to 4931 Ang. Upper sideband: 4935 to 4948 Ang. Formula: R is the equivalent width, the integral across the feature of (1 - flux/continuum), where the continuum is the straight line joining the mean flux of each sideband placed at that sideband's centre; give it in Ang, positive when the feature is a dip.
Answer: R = 6.9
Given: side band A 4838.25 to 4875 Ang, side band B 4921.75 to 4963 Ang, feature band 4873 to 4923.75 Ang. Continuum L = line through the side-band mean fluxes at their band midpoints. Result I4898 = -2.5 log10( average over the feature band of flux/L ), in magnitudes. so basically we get 0.36 mag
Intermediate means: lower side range 4.58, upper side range 16.6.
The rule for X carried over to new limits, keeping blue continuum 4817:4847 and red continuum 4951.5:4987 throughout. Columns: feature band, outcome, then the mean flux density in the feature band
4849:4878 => 3.3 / 4.72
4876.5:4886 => 0.7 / 5.77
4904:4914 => -1.2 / 8.37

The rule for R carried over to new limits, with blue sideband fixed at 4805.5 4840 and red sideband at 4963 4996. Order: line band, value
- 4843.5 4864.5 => 1.7 Ang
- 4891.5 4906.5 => -1.7 Ang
